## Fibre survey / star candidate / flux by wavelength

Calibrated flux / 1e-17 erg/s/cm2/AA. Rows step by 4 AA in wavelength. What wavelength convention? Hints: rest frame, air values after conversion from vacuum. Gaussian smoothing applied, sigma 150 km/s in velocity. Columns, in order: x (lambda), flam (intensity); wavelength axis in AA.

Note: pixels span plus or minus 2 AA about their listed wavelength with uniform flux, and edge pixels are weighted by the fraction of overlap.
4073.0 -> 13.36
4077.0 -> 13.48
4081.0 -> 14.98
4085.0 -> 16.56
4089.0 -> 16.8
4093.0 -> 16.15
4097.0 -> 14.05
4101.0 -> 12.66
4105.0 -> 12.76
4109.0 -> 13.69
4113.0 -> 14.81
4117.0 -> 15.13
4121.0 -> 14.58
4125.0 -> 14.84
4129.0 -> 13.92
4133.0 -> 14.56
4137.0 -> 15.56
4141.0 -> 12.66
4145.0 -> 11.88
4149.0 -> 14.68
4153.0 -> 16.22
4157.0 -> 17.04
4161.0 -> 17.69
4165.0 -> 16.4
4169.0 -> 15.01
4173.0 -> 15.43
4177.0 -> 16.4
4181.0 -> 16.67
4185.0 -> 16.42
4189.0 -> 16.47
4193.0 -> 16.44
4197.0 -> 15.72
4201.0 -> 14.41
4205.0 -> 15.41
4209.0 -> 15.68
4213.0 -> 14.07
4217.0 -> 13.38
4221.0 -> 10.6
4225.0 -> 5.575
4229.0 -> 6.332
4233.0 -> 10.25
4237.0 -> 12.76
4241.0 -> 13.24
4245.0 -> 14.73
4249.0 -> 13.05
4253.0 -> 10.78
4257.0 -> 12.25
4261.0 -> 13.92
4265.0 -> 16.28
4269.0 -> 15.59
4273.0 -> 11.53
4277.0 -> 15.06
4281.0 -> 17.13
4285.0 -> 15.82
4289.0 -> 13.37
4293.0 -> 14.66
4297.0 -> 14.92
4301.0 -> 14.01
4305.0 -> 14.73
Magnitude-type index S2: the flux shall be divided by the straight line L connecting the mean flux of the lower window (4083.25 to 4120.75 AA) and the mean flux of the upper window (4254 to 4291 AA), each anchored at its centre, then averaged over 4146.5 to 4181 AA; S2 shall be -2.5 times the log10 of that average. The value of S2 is -0.10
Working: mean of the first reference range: 14.7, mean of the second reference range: 14.4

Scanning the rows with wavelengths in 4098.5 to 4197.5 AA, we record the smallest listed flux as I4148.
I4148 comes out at 11.88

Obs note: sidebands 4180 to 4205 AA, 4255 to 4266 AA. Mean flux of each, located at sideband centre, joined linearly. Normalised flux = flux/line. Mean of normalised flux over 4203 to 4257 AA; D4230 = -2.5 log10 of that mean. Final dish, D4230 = 0.232 mag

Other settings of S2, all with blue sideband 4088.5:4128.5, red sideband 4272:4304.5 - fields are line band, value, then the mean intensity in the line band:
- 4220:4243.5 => 0.43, 9.86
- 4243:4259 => 0.15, 12.7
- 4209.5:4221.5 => 0.10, 13.3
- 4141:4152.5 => 0.07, 13.6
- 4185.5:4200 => -0.11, 16.1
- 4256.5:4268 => 0.01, 14.5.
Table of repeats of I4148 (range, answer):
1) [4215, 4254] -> 5.575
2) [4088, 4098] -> 14.05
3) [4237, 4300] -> 10.78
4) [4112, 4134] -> 13.92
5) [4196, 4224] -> 10.6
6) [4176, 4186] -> 16.4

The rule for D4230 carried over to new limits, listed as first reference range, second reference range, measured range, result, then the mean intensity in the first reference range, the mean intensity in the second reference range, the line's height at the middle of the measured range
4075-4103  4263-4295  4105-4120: 0.05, 15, 14.9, 15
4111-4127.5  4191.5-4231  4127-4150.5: 0.04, 14.8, 12.7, 14.4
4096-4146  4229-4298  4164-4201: -0.16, 14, 13.6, 13.8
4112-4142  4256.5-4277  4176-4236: 0.06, 14.6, 14.1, 14.3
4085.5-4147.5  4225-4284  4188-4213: -0.16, 14.3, 12.9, 13.4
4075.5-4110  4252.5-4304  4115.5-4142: 0.00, 14.6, 14.4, 14.6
